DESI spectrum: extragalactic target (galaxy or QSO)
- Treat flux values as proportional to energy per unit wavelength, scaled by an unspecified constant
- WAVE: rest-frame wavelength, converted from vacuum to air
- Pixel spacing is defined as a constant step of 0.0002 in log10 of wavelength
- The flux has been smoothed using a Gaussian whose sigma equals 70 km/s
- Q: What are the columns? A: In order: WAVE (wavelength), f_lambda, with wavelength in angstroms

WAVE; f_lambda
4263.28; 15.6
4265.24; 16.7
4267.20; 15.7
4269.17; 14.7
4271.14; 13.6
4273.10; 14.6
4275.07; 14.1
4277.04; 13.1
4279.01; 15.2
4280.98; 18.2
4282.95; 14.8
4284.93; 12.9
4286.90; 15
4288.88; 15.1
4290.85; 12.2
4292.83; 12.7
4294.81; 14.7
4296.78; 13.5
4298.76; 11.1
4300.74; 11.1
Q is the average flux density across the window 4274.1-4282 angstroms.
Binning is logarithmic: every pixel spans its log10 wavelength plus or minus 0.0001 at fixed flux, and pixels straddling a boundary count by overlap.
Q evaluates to 15.2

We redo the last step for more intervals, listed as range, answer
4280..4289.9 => 15.2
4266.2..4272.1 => 14.7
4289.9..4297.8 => 13.3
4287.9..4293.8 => 13.3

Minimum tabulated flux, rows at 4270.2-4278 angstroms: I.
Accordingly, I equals 13.1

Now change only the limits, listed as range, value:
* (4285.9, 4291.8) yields 12.2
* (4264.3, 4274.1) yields 13.6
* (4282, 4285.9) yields 12.9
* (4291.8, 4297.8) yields 12.7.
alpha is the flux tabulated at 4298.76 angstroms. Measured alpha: 11.1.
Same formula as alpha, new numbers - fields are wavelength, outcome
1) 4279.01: 15.2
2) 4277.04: 13.1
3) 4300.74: 11.1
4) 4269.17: 14.7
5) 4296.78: 13.5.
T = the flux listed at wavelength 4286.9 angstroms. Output 15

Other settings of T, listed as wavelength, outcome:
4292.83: 12.7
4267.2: 15.7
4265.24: 16.7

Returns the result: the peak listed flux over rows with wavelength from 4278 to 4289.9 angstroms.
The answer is 18.2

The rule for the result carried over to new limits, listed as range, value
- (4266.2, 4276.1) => 15.7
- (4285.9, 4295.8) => 15.1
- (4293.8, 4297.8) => 14.7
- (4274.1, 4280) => 15.2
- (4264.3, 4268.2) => 16.7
